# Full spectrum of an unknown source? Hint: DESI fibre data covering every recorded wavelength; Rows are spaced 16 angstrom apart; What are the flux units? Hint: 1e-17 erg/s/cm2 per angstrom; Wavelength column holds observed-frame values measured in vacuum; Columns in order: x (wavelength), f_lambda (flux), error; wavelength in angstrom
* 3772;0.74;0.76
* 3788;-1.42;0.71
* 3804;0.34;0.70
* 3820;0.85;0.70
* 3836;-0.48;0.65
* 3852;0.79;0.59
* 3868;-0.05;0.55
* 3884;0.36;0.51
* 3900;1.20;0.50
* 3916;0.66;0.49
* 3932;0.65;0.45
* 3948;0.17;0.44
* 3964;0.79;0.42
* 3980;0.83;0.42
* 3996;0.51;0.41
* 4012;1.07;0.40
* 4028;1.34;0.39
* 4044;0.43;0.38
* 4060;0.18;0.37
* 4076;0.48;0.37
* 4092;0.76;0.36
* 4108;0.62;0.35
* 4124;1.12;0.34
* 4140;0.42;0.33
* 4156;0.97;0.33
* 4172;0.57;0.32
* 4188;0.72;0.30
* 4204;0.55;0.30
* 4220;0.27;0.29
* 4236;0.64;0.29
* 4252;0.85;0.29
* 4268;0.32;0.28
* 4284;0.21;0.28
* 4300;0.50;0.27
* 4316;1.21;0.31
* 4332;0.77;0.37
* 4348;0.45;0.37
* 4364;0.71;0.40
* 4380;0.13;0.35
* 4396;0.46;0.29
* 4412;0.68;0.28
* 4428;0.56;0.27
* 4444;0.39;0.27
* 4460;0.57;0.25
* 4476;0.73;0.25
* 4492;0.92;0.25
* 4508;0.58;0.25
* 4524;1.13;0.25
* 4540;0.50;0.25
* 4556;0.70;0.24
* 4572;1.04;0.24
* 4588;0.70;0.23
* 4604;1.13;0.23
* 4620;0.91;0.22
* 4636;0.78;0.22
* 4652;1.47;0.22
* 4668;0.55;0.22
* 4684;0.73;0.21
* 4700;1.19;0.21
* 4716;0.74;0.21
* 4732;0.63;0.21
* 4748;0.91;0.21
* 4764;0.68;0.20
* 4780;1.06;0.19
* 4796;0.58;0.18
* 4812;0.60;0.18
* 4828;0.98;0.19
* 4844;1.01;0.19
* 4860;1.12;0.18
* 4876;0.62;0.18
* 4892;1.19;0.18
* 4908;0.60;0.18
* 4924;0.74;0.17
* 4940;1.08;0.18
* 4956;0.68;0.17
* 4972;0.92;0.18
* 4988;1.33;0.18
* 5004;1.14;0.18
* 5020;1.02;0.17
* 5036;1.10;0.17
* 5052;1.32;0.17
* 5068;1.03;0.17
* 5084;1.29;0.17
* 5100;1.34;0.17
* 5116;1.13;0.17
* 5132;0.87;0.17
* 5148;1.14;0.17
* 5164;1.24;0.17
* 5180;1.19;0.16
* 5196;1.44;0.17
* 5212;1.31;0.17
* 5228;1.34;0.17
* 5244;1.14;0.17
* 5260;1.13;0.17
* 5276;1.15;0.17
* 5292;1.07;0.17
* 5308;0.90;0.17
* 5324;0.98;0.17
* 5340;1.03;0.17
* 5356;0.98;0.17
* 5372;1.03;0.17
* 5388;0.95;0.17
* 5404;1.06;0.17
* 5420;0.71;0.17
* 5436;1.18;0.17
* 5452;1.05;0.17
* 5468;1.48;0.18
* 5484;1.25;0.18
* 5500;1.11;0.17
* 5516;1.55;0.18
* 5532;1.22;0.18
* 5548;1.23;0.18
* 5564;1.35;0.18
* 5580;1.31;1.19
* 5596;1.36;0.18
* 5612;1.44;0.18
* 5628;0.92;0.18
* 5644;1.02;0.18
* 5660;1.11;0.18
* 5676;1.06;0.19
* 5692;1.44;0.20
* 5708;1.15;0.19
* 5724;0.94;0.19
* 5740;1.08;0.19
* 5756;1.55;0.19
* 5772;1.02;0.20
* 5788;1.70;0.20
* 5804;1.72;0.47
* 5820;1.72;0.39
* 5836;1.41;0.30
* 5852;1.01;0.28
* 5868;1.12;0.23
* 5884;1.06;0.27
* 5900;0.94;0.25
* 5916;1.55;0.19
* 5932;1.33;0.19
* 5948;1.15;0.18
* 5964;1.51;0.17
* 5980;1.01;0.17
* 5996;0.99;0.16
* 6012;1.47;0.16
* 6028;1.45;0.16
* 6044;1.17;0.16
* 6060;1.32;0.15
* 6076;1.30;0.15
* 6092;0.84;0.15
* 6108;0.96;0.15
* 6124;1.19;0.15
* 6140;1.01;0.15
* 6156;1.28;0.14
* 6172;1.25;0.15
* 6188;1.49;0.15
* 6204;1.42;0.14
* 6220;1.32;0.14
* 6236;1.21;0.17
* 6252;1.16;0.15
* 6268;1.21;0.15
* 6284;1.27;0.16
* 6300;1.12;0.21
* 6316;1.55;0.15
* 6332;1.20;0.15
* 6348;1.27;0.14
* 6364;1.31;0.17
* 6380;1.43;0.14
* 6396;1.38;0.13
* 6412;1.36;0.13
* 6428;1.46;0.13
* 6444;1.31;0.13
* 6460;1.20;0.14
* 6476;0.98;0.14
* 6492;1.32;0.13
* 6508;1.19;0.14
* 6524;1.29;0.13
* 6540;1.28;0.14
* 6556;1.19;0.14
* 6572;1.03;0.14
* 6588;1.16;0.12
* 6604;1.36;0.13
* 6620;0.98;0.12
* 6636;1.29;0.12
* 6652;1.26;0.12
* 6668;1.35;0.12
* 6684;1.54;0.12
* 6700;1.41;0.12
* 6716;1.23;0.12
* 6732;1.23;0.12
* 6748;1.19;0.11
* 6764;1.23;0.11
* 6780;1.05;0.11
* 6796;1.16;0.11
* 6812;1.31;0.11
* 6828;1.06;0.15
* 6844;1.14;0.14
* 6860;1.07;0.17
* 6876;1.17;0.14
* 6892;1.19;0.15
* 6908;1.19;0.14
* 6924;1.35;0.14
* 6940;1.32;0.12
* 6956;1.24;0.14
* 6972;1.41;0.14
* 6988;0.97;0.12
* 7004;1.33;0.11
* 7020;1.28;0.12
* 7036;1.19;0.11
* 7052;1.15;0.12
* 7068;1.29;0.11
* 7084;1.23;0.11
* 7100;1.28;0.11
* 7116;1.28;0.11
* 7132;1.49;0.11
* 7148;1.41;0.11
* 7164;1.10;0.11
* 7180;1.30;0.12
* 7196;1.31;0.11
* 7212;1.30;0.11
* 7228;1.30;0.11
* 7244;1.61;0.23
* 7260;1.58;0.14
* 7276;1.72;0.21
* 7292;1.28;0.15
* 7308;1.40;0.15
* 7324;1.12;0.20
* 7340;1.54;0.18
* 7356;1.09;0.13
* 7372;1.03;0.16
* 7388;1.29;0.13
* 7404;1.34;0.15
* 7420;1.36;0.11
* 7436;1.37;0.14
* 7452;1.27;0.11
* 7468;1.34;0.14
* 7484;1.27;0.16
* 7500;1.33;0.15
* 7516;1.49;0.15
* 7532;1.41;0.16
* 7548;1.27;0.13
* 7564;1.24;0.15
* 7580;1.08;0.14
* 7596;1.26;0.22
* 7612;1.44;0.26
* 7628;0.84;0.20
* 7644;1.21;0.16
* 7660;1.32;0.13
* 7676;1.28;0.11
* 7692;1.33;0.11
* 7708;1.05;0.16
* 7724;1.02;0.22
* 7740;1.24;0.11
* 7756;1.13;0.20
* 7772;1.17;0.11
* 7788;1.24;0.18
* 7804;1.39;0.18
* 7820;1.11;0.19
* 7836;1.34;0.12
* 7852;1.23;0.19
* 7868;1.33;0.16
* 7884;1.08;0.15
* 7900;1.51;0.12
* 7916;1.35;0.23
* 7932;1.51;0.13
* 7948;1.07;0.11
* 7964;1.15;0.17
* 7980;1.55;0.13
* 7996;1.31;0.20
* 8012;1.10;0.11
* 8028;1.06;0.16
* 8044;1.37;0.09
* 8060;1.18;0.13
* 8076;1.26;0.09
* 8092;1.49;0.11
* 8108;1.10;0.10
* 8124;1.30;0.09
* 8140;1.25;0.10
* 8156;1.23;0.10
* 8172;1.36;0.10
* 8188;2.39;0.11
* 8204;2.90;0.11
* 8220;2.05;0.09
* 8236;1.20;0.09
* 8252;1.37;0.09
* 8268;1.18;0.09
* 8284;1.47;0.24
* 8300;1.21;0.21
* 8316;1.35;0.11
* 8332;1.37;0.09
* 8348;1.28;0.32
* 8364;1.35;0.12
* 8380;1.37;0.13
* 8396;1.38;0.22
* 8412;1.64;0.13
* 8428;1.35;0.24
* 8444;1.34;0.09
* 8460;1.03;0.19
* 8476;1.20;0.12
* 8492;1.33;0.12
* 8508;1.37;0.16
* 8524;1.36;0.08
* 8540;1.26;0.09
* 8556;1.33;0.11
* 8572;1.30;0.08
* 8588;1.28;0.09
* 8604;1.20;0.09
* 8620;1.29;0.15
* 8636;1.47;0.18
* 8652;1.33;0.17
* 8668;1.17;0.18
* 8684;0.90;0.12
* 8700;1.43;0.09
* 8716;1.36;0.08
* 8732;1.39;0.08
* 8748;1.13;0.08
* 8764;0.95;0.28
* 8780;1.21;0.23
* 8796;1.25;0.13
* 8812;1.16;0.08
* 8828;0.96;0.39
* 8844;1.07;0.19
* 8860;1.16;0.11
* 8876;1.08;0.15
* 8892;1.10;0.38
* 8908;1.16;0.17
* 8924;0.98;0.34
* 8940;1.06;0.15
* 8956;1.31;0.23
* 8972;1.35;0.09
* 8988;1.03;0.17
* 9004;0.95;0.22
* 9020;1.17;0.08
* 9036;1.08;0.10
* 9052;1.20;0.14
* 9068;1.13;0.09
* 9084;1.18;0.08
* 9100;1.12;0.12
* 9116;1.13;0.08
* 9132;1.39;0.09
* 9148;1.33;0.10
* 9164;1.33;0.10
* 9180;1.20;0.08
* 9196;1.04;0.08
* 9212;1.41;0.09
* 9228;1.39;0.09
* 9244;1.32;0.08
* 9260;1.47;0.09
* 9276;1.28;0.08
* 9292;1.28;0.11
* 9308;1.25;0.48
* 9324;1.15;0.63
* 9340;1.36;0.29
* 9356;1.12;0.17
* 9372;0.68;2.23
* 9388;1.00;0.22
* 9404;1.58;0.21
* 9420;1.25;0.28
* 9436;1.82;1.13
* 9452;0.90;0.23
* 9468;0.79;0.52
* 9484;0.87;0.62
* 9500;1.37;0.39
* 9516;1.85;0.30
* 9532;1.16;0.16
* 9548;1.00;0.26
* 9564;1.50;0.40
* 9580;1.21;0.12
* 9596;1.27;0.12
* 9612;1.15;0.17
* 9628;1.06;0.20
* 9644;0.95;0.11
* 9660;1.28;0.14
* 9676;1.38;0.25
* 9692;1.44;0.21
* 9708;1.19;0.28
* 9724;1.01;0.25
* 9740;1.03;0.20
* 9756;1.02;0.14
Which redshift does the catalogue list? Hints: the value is 0.249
